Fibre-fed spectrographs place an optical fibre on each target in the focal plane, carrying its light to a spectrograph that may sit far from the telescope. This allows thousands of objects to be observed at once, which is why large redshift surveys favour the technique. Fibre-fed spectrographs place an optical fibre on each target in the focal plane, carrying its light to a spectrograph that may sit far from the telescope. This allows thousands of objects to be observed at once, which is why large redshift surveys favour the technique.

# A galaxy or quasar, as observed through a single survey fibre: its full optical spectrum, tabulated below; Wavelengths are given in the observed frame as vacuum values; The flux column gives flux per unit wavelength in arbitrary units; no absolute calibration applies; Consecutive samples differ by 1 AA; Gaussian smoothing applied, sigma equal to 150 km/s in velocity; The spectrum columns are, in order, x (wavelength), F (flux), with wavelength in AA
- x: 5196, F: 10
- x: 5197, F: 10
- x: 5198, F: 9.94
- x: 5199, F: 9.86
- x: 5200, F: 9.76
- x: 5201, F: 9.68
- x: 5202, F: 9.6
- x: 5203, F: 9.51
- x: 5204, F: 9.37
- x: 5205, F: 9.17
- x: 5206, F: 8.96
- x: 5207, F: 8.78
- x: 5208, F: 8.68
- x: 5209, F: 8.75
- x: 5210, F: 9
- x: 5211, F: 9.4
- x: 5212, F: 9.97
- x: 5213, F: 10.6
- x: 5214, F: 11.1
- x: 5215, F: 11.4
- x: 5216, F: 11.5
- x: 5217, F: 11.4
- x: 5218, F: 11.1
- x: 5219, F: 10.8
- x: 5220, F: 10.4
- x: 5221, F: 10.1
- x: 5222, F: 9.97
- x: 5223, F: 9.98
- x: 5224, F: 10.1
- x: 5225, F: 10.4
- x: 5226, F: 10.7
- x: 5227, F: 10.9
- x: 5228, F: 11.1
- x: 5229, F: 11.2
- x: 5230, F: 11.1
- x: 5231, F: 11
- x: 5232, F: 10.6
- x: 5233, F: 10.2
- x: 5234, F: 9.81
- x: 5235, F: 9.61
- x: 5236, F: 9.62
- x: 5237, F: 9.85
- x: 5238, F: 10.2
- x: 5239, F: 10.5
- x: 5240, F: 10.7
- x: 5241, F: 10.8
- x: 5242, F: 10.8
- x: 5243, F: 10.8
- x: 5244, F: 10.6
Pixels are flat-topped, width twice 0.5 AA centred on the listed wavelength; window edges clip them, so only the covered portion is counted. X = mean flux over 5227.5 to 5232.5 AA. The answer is 11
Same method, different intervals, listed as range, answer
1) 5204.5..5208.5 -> 8.9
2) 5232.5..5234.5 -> 10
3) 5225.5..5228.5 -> 10.9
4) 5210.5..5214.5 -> 10.3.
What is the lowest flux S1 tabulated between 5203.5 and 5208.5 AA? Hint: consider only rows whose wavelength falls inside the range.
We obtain 8.68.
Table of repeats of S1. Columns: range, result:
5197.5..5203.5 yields 9.51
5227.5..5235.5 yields 9.61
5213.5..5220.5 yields 10.4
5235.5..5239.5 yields 9.62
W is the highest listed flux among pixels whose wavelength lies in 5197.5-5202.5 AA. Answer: 9.94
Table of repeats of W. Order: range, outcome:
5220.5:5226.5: 10.7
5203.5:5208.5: 9.37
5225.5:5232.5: 11.2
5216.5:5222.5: 11.4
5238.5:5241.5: 10.8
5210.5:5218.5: 11.5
